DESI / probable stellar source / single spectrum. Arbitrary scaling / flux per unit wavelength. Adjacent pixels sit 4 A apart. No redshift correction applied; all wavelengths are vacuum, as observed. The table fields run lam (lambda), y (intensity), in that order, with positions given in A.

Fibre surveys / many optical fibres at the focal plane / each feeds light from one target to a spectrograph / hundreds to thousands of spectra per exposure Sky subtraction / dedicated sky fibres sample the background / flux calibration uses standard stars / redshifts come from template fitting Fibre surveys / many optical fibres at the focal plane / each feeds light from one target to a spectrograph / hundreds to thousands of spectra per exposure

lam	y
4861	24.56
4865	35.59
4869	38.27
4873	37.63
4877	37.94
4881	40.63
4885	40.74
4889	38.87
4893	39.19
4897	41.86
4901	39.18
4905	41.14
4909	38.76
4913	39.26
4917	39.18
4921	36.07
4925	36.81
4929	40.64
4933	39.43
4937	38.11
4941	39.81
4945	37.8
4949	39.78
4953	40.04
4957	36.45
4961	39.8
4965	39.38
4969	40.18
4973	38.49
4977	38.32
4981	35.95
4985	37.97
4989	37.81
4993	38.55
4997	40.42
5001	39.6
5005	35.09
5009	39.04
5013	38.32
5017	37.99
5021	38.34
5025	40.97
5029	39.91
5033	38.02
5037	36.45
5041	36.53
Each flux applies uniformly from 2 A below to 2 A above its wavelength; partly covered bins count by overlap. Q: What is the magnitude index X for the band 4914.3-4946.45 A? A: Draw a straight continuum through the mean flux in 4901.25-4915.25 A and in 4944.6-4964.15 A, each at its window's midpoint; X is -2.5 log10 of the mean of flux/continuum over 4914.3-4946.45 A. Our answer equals 0.02 mag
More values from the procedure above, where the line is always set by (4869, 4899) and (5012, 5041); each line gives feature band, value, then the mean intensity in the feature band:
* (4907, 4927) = 0.03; 38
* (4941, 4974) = 0.00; 39.1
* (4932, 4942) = 0.00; 39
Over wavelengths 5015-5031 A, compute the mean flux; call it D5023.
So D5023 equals 39.3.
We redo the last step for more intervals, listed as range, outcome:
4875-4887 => 39.8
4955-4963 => 38.1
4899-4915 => 39.6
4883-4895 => 39.6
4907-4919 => 39.1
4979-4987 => 37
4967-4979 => 39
